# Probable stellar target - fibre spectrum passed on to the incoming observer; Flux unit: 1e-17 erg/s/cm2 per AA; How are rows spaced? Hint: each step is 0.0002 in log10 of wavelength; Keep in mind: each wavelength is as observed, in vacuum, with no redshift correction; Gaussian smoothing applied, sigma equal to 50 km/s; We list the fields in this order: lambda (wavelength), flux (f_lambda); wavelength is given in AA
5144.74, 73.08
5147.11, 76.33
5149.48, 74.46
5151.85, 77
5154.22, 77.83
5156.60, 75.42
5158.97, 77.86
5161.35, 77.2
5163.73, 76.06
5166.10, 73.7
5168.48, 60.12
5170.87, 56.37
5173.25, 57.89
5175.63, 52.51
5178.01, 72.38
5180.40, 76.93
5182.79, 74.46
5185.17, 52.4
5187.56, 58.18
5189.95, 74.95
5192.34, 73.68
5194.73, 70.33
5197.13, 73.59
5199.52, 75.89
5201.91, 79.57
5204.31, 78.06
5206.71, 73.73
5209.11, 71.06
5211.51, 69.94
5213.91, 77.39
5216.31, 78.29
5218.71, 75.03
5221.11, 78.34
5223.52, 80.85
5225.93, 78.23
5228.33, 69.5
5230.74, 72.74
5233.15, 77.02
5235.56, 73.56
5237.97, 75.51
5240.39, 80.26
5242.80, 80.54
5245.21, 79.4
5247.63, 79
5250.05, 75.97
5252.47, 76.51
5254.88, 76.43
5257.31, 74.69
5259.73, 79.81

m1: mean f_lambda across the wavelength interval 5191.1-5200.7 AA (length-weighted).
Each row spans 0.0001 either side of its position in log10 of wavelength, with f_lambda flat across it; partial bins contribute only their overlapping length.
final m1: 73.4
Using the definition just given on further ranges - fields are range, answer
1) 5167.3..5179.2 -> 59.9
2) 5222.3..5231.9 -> 75.3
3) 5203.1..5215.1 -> 74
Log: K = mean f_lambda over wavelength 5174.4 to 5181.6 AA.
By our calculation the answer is 67.2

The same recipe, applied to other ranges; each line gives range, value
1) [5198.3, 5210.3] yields 75.7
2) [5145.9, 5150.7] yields 75.4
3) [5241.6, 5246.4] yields 80.1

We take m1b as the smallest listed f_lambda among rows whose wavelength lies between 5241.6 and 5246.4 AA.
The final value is 79.4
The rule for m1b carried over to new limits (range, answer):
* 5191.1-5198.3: 70.33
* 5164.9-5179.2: 52.51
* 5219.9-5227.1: 78.23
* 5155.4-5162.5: 75.42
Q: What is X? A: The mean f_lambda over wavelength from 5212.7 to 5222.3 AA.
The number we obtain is 77.3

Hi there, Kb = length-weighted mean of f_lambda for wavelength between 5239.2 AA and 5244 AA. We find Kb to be 80.5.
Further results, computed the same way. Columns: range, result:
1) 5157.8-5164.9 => 77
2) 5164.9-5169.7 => 66.9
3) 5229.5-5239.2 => 74.6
